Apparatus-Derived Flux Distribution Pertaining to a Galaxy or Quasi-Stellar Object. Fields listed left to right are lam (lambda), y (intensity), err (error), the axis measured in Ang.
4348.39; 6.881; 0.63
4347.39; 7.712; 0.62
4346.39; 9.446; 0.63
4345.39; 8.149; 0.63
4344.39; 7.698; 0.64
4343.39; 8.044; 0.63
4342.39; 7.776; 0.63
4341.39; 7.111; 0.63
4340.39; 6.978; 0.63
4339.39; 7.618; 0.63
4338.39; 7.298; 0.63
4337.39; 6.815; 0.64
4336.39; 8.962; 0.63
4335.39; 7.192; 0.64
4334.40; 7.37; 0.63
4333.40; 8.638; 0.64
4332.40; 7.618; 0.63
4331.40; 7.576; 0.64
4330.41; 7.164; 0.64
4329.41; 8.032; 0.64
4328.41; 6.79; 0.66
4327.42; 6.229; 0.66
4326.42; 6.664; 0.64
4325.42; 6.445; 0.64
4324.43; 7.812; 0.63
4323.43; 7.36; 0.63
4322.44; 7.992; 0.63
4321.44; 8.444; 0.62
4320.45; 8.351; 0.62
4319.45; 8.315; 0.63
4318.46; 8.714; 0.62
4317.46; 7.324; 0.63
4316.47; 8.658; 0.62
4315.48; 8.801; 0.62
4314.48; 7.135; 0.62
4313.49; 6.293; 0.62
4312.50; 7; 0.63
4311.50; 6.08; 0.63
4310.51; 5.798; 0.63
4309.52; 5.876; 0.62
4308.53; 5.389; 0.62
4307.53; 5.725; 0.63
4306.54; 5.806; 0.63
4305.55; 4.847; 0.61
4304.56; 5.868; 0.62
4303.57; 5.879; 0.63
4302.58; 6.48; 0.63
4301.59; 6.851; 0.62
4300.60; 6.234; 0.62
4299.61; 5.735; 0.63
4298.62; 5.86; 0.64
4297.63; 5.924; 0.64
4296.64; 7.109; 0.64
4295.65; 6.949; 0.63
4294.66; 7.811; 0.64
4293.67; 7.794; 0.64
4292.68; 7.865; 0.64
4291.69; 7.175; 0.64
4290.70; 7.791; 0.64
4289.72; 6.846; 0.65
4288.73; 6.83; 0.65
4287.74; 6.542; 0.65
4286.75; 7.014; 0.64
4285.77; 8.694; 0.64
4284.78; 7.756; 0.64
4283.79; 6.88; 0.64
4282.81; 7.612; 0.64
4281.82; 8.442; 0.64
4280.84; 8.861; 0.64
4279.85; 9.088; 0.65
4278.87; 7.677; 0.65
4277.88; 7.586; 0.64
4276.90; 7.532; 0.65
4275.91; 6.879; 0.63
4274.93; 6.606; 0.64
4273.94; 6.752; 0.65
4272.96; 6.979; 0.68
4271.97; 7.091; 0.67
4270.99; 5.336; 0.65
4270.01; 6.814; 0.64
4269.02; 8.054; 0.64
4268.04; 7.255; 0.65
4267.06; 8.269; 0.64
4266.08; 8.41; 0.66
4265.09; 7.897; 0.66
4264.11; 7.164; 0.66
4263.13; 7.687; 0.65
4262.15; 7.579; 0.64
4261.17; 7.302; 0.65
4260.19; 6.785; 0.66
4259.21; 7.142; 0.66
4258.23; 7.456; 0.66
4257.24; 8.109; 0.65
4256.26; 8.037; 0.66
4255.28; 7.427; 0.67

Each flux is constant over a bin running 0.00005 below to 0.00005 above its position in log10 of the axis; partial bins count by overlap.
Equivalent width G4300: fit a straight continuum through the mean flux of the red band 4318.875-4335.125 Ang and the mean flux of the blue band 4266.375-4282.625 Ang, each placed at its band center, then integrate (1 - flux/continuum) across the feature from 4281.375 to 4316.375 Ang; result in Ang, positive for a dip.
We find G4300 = 3.4 Ang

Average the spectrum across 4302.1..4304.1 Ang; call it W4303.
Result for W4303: 6.18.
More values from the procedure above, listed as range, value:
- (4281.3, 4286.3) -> 7.89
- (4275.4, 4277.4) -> 7.22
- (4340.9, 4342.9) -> 7.45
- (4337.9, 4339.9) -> 7.45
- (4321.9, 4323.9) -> 7.7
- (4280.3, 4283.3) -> 8.32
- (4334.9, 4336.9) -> 8.06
